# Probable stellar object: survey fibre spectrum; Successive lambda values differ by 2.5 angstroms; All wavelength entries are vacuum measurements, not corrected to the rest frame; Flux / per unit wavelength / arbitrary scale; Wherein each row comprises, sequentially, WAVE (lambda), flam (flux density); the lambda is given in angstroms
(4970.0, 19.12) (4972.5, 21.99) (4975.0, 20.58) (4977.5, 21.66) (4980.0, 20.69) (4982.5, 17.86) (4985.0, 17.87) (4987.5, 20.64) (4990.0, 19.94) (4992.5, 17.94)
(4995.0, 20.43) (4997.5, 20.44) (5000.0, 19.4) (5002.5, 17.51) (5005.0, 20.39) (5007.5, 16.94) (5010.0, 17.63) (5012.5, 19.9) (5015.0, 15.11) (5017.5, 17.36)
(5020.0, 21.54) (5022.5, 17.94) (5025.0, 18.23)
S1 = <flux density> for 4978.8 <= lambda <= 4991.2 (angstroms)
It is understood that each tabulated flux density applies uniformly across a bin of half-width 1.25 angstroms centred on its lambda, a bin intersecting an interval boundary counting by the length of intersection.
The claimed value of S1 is 19.4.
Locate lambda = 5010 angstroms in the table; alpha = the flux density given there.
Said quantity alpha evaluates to 17.63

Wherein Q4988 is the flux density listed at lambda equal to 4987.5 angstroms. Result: 20.64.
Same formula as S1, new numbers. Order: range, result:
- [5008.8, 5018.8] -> 17.5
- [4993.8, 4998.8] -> 20.4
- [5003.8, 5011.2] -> 18.3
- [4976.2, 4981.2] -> 21.2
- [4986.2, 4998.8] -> 19.9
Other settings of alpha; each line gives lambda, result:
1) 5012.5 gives 19.9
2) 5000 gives 19.4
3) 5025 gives 18.23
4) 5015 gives 15.11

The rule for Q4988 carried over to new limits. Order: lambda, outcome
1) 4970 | 19.12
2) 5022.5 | 17.94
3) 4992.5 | 17.94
